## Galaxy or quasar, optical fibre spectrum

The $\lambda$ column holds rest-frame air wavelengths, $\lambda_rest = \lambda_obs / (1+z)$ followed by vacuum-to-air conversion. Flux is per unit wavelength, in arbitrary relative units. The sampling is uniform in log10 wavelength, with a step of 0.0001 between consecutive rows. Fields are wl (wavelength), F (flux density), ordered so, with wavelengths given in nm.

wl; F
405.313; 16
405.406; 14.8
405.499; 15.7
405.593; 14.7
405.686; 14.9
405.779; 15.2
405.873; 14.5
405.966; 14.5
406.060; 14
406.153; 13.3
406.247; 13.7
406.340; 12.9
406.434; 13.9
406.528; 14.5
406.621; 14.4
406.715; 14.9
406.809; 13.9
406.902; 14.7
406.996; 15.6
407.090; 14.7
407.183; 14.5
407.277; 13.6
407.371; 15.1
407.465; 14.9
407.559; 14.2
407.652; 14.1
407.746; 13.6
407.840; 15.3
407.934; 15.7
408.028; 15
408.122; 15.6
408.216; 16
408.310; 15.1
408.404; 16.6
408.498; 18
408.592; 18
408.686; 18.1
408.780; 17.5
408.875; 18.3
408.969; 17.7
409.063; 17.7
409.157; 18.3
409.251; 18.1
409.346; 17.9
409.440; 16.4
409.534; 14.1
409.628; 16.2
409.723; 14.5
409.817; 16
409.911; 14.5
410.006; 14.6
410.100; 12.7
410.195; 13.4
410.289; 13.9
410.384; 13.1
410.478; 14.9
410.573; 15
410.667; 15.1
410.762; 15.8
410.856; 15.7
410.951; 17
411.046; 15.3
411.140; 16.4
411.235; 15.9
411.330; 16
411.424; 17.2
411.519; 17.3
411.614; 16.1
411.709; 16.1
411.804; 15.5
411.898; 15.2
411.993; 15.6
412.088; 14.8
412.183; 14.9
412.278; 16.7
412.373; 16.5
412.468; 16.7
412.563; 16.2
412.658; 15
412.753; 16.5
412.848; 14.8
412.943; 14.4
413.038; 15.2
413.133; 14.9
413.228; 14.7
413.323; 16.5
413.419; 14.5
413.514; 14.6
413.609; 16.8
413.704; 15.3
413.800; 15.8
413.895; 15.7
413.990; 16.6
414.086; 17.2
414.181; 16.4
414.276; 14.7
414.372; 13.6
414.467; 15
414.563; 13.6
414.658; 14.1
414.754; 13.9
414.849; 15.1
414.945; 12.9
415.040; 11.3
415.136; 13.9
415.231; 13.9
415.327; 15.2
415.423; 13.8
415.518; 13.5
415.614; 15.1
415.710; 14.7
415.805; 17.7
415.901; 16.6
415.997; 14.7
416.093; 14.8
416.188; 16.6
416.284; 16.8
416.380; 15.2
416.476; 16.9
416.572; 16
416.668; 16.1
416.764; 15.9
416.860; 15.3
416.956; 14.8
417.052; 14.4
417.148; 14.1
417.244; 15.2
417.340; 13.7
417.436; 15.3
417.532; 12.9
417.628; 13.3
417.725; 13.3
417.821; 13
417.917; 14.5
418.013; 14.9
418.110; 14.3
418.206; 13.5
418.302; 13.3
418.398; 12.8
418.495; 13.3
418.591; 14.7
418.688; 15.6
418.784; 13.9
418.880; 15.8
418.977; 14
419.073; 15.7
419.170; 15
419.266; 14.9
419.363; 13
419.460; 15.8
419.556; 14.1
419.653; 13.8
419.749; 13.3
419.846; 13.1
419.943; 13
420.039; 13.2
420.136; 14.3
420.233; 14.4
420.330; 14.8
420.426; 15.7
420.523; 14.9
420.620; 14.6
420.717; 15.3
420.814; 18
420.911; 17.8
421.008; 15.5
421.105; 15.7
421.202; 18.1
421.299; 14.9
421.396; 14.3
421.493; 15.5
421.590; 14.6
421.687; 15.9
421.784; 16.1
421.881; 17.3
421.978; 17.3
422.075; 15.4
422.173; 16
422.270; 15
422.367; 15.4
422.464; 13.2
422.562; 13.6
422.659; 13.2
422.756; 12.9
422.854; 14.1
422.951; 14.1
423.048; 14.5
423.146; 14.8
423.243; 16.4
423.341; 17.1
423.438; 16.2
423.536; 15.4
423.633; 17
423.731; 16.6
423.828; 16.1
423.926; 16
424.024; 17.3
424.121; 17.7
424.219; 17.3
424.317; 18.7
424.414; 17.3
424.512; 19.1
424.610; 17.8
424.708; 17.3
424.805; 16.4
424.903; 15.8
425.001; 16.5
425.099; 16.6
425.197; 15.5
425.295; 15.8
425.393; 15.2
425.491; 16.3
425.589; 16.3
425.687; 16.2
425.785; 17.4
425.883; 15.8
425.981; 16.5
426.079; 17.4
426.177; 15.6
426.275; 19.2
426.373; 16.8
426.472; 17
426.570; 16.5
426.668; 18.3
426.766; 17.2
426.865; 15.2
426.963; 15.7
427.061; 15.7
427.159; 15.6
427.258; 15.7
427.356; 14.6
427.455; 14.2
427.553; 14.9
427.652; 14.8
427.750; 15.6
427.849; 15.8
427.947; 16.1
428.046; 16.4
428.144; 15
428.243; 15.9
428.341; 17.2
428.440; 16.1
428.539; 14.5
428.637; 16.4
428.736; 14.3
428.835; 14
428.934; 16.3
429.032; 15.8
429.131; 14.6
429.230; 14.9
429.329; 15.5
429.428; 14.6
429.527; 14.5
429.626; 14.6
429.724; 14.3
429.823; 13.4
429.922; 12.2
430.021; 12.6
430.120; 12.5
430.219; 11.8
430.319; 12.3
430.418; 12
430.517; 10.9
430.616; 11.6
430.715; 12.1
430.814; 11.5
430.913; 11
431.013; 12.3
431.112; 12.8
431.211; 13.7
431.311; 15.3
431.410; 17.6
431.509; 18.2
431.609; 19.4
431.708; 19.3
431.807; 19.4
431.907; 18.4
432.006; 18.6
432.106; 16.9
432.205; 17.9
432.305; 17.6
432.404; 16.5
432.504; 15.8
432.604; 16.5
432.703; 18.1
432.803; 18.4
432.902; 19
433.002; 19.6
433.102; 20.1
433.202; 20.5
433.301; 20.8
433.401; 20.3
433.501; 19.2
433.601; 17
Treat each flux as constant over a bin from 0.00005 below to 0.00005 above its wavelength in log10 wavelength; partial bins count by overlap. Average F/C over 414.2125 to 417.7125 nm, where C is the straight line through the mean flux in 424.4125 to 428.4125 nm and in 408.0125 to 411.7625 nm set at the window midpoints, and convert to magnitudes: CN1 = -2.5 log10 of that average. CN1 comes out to 0.098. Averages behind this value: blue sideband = 16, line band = 14.7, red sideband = 16.3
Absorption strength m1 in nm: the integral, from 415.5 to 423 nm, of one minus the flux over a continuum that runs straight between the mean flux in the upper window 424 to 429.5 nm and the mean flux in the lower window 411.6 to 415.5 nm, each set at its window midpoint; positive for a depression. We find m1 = 0.33 nm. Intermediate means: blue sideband 15.1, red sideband 16.2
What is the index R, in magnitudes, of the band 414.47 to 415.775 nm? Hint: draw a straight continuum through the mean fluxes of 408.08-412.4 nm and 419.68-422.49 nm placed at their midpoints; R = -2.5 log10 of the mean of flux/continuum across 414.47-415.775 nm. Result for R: 0.12 mag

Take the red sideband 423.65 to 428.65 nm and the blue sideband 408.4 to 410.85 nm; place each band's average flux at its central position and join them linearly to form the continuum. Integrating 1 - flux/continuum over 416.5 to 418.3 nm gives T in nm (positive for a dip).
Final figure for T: 0.19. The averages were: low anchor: 16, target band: 14.5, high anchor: 16.4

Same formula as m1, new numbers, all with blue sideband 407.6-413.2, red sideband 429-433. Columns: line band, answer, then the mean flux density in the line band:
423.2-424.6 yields -0.15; 17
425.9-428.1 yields -0.12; 16.1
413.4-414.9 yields 0.05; 15.2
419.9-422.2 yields -0.01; 15.5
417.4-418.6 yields 0.14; 13.7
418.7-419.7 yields 0.06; 14.6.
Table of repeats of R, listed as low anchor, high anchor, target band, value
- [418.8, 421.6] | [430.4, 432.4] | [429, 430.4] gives 0.12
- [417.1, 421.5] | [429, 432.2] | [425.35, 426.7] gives -0.15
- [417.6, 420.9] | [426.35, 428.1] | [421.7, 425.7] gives -0.06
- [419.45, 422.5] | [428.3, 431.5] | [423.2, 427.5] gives -0.14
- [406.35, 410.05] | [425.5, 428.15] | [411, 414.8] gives 0.02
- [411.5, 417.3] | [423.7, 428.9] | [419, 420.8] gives 0.09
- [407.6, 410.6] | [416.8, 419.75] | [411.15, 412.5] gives -0.05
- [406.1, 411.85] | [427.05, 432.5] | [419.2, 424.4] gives -0.01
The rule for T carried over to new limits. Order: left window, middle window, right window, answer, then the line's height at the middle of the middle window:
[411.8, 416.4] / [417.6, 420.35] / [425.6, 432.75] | 0.21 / 15.3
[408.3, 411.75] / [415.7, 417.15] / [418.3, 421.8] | -0.04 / 15.3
